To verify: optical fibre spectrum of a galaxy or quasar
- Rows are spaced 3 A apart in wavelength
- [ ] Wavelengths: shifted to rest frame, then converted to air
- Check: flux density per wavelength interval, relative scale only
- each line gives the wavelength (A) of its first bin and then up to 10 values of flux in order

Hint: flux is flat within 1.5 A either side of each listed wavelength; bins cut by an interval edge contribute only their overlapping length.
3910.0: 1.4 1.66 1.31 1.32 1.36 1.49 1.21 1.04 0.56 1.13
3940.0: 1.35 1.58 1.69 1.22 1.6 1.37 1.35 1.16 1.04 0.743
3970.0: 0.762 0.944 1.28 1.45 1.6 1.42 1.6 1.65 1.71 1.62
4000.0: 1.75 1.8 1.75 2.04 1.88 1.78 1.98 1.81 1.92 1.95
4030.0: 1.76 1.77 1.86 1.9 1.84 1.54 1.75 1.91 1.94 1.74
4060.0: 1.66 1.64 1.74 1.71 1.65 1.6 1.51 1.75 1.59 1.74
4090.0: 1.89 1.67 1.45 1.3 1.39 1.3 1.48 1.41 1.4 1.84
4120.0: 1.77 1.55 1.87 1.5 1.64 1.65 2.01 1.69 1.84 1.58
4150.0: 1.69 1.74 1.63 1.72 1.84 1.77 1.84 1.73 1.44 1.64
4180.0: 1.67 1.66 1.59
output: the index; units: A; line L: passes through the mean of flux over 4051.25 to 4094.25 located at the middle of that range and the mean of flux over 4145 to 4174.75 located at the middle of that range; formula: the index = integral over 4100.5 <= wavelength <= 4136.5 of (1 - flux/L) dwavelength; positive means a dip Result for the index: 2.97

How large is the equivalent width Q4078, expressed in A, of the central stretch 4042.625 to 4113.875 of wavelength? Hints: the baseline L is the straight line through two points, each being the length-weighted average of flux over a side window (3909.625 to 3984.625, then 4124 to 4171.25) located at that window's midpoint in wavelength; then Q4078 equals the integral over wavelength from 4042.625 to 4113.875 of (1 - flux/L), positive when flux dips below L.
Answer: -2.61 A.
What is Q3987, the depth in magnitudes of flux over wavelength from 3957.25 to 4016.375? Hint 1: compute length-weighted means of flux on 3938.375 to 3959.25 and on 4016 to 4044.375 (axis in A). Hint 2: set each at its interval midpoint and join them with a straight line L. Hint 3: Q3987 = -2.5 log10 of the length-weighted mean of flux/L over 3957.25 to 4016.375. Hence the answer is 0.13 mag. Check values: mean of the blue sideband 1.45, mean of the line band 1.47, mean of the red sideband 1.85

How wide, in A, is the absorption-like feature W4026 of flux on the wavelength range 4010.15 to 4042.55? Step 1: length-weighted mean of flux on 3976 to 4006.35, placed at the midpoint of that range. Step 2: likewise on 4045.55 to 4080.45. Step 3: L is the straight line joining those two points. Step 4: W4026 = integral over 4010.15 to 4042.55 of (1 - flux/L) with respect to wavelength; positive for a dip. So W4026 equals -3.9 A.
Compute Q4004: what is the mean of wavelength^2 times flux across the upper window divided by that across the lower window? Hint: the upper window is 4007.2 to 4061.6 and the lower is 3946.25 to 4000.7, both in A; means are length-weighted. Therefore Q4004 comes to 1.4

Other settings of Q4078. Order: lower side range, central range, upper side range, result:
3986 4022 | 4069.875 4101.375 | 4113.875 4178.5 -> 2.26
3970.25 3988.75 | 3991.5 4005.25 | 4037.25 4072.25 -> -2.66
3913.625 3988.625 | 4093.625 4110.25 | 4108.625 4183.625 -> 1.96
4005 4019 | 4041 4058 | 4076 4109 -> -0.54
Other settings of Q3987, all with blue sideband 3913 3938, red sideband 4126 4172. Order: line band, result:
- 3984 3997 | -0.18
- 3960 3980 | 0.25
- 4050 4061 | -0.20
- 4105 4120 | 0.08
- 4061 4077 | -0.08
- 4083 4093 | -0.10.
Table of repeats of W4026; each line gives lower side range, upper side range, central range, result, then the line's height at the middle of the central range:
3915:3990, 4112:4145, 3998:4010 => -3.7 A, 1.39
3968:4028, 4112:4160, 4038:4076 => -2.0 A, 1.65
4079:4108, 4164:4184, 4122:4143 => -1.2 A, 1.62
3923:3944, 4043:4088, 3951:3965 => -0.2 A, 1.28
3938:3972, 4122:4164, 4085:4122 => 1.4 A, 1.62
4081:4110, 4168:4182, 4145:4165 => -1.1 A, 1.62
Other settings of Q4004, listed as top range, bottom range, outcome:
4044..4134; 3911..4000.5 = 1.31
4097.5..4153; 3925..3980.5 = 1.46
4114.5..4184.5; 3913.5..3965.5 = 1.47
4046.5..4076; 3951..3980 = 1.57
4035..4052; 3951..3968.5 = 1.56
